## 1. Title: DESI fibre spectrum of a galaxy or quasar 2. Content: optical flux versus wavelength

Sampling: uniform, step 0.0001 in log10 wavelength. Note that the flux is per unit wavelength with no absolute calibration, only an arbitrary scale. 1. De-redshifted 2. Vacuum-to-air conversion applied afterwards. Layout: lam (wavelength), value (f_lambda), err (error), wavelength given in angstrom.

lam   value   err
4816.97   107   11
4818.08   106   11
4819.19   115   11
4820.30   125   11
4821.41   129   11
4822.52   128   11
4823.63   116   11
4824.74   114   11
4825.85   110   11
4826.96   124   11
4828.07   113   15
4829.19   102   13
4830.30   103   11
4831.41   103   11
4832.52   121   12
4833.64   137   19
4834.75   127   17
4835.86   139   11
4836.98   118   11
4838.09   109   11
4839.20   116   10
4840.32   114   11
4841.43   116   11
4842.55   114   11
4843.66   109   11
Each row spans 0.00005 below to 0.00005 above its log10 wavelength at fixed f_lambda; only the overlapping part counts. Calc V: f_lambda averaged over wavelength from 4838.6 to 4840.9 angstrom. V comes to 115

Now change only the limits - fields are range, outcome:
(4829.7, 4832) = 104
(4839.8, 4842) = 115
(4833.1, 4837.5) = 130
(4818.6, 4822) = 123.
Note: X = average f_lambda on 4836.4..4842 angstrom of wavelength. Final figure 115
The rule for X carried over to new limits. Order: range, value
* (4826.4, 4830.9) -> 110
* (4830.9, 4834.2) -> 121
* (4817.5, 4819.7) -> 110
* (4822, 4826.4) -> 117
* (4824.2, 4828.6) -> 115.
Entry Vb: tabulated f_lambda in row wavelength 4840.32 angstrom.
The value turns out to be 114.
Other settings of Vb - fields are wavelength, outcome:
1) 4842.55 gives 114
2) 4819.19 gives 115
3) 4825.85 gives 110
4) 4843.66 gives 109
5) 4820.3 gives 125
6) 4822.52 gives 128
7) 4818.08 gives 106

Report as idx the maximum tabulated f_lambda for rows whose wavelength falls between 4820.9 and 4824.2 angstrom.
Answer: 129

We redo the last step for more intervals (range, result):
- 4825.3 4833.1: 124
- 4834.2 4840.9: 139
